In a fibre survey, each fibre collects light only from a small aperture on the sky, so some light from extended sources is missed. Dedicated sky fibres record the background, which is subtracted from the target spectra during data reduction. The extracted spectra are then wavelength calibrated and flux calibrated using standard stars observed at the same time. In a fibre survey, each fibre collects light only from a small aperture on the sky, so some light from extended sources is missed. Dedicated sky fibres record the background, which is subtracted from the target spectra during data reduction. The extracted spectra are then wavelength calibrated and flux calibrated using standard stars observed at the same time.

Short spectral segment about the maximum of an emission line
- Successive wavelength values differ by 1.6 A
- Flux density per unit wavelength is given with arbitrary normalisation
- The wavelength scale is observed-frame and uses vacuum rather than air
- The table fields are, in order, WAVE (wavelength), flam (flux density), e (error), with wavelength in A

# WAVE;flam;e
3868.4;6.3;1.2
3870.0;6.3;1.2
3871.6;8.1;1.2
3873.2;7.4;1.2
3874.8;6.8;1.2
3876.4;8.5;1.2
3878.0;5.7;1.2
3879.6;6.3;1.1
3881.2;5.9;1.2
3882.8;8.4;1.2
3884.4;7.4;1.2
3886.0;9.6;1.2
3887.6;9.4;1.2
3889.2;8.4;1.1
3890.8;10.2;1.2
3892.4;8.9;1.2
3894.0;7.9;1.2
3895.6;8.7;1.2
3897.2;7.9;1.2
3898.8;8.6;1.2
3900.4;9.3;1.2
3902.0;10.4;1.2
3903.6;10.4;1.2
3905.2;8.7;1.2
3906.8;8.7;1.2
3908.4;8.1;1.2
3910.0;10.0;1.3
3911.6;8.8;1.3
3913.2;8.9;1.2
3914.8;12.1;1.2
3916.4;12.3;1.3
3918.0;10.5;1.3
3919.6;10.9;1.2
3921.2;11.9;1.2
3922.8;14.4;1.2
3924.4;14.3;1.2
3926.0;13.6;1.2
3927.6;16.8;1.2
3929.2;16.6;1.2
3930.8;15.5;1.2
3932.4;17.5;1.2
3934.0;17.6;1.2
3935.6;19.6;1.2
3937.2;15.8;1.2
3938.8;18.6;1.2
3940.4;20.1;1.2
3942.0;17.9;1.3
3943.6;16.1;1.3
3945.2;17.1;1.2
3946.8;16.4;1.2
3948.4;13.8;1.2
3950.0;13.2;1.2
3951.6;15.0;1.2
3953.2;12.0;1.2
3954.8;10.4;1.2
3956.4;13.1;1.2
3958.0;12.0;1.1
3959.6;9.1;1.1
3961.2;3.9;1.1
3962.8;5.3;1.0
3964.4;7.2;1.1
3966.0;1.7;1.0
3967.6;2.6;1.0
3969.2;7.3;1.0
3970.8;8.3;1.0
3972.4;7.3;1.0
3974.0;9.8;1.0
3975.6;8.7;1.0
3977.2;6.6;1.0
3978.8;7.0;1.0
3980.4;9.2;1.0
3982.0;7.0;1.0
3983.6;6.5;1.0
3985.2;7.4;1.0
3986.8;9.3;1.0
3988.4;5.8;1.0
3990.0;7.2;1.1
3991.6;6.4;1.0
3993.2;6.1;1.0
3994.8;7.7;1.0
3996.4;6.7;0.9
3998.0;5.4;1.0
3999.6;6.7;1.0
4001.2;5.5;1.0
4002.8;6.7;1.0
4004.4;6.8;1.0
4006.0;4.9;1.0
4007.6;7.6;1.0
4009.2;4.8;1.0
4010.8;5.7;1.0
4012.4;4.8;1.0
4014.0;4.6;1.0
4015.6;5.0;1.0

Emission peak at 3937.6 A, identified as C IV 1549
